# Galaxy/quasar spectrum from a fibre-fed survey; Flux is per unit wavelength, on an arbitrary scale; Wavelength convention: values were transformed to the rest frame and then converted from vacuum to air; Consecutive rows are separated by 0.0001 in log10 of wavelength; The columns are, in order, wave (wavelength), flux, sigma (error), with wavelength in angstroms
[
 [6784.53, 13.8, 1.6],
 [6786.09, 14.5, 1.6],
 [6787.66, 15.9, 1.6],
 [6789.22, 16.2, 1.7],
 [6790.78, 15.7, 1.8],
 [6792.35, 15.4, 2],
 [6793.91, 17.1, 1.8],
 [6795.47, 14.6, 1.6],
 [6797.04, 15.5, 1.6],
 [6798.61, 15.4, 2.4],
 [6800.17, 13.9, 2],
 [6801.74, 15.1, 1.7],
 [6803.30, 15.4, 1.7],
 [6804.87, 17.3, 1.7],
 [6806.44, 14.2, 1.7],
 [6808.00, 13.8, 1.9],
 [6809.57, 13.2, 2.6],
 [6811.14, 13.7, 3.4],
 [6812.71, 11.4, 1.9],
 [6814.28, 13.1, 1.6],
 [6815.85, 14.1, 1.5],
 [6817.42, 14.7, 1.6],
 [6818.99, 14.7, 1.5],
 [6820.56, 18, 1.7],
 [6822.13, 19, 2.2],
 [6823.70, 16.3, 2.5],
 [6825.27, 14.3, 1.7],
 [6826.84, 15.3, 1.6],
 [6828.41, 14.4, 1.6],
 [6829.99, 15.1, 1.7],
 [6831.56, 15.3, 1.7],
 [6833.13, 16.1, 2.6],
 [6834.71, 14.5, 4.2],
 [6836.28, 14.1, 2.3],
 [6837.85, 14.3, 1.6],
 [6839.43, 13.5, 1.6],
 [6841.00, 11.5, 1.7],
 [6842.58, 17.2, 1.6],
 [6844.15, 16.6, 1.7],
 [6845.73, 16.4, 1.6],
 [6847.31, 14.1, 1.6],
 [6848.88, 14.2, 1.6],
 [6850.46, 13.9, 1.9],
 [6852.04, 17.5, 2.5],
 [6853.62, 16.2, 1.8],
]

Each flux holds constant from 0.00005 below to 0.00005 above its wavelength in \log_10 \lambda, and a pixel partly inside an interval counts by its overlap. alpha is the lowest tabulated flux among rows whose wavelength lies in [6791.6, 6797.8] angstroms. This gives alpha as 14.6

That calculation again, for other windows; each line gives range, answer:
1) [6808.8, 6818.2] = 11.4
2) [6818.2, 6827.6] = 14.3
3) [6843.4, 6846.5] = 16.4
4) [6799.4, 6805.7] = 13.9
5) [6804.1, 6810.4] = 13.2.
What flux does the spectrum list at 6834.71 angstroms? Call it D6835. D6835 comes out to 14.5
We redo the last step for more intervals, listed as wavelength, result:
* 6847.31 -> 14.1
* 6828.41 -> 14.4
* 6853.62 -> 16.2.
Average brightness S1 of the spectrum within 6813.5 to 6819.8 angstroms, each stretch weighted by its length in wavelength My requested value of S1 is 14.2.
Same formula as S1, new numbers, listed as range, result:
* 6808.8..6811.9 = 13.4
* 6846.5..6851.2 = 14.1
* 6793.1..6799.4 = 15.7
